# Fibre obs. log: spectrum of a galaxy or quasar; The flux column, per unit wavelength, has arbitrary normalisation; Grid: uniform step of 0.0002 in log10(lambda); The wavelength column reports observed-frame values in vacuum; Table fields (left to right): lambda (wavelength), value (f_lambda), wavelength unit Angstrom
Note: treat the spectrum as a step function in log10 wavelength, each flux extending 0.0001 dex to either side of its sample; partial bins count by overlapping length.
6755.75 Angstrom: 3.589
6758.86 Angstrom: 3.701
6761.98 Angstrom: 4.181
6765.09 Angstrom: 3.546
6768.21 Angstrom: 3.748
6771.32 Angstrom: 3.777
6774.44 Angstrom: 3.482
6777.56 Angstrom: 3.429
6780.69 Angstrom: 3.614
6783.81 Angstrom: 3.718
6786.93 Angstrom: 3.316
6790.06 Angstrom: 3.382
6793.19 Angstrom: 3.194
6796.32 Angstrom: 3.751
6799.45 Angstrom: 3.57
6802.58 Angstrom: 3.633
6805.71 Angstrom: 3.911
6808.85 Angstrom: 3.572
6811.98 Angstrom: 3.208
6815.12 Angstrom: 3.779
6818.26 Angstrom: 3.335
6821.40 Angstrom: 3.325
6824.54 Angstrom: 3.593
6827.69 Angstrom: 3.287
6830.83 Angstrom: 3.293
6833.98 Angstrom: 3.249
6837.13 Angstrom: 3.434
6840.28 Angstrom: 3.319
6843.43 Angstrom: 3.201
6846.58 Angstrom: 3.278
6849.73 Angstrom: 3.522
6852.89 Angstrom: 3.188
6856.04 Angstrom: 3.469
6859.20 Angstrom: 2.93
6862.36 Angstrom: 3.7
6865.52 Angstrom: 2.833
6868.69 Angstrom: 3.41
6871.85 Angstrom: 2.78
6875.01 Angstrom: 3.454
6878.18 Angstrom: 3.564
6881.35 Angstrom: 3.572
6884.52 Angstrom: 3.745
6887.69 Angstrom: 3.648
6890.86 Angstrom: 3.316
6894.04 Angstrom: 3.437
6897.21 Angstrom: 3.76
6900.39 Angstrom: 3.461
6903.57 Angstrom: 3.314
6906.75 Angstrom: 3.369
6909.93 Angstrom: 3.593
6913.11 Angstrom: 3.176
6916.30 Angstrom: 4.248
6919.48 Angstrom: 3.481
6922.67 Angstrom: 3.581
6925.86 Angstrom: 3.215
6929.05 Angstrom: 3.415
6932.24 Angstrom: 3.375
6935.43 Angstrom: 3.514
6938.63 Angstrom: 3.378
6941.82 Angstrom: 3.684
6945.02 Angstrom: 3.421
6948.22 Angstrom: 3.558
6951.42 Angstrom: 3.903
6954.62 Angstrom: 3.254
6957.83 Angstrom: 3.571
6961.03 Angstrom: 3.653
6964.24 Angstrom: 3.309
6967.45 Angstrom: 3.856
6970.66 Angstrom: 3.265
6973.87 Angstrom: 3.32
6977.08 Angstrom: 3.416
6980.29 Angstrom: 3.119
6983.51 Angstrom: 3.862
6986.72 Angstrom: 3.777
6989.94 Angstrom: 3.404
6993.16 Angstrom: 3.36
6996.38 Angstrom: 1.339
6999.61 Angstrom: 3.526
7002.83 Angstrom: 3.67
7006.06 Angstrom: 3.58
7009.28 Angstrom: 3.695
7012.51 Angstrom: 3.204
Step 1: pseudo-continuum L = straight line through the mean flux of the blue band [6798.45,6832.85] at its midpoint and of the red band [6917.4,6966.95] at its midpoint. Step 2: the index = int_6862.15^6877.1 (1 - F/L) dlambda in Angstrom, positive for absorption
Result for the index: 1.3 Angstrom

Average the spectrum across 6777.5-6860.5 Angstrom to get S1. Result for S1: 3.43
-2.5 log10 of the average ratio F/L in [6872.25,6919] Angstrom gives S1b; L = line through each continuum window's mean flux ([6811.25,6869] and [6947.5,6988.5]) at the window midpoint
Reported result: -0.03 mag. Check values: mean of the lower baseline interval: 3.33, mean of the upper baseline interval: 3.53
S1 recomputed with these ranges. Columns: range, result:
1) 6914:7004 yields 3.44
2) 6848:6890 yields 3.37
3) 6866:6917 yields 3.46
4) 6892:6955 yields 3.51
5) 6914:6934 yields 3.54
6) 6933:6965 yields 3.53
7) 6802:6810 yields 3.72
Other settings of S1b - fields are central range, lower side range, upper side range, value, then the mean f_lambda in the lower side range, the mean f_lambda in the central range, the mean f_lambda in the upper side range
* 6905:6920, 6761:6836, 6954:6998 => -0.06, 3.53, 3.58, 3.32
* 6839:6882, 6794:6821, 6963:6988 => 0.08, 3.57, 3.3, 3.49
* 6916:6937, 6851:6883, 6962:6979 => -0.04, 3.29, 3.5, 3.44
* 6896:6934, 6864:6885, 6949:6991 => -0.03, 3.32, 3.5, 3.52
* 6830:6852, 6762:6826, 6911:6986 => 0.07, 3.56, 3.32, 3.51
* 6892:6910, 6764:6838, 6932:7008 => -0.01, 3.51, 3.48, 3.42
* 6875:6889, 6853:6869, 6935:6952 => -0.09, 3.25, 3.61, 3.56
